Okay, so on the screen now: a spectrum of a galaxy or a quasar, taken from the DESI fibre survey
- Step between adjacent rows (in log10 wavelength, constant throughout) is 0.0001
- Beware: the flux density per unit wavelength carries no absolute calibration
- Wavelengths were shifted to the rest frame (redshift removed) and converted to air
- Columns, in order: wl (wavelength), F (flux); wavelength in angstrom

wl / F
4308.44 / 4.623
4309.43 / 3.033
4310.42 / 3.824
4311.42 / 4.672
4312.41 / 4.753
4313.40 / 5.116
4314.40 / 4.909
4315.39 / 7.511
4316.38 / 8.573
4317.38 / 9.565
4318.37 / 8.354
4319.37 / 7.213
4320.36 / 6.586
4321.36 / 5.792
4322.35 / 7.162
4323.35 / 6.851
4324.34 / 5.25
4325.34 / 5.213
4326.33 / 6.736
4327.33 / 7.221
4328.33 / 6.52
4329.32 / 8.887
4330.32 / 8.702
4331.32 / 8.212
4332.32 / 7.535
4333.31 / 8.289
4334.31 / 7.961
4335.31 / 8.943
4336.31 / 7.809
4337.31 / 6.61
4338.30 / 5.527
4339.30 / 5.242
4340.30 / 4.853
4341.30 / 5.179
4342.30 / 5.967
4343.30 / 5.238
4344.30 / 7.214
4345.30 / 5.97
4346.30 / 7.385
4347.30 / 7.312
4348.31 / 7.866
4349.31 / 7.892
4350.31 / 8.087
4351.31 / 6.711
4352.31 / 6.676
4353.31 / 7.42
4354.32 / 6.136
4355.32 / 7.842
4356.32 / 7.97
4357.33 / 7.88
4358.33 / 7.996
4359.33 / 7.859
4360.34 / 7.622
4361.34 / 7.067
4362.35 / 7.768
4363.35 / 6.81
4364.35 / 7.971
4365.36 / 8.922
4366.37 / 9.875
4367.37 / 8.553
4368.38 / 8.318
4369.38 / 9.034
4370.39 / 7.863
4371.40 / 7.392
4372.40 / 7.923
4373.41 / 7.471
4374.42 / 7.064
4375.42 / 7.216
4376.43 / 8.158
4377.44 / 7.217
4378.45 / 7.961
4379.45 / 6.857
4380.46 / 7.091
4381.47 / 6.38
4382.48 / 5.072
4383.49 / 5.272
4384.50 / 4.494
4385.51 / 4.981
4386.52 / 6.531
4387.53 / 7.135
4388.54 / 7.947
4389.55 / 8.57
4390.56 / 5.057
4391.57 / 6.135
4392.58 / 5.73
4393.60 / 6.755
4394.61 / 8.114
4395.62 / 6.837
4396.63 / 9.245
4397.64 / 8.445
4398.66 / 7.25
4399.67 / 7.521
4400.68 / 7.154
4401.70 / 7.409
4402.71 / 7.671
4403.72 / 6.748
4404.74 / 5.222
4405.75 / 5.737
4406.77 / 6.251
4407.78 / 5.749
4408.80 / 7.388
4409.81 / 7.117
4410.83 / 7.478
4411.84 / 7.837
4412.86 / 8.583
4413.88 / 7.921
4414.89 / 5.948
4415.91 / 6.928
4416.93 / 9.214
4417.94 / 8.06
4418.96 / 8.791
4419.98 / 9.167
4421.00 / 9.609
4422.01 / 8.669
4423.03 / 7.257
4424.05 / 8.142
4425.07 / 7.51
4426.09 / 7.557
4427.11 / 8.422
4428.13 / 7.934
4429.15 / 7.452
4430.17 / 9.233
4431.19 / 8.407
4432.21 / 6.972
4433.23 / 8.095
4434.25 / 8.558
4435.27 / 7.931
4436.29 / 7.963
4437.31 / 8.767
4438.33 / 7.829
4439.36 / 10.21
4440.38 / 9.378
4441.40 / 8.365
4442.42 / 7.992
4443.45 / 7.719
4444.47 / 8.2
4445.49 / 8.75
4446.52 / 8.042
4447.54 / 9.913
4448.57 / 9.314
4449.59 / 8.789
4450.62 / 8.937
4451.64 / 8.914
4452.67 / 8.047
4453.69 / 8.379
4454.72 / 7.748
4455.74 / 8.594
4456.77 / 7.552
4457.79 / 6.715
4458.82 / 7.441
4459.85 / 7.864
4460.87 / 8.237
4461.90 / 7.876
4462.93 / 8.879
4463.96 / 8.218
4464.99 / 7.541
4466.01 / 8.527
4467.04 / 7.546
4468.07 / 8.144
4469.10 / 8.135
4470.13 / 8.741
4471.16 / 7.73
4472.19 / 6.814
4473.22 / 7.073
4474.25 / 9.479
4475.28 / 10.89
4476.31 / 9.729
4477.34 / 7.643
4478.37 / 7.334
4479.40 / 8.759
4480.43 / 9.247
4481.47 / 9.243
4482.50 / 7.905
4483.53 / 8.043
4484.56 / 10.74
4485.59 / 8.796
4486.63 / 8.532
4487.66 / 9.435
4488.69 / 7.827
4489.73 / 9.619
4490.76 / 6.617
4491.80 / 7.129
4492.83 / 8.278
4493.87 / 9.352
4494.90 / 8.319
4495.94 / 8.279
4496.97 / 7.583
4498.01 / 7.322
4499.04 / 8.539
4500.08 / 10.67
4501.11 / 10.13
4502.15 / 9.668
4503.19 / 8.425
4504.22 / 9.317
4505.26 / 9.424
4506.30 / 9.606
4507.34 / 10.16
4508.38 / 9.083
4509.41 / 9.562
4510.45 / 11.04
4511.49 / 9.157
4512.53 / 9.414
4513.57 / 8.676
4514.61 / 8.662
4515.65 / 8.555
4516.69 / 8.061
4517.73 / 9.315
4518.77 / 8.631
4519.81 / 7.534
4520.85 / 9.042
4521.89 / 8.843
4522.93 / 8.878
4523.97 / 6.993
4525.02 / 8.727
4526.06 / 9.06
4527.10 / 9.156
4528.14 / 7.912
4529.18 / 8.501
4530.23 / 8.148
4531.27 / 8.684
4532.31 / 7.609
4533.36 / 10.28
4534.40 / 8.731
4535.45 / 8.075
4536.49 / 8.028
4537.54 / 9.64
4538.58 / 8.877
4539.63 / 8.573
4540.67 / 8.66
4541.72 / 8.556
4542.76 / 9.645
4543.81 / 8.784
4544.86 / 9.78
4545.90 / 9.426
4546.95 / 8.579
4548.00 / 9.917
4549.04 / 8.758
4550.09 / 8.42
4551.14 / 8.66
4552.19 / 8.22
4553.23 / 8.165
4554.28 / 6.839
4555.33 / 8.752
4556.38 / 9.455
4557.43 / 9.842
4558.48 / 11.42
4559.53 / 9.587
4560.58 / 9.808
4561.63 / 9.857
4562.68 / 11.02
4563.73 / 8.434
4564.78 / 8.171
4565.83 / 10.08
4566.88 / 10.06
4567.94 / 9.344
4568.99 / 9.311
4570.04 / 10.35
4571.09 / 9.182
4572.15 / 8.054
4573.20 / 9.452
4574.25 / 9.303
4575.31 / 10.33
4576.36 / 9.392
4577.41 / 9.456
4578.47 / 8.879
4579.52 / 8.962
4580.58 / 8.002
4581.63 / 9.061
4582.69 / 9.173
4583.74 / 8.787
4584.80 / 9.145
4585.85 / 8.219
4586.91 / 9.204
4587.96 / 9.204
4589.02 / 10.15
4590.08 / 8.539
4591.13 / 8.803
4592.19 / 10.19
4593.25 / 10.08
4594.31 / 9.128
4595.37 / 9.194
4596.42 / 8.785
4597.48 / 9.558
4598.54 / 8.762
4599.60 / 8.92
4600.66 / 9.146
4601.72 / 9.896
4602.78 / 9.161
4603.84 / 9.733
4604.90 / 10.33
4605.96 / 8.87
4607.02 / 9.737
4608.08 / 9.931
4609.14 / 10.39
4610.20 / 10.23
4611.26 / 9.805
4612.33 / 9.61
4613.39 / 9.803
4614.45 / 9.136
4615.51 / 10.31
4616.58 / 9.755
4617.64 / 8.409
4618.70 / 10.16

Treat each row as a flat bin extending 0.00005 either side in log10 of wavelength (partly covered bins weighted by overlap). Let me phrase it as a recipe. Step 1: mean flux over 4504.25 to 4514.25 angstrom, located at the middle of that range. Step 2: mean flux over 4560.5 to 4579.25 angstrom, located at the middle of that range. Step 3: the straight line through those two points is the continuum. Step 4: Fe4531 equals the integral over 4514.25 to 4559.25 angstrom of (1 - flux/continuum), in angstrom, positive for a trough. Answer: 3.5 angstrom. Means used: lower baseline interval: 9.54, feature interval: 8.76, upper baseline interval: 9.46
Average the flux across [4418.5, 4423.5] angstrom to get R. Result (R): 8.71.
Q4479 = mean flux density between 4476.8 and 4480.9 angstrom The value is 8.25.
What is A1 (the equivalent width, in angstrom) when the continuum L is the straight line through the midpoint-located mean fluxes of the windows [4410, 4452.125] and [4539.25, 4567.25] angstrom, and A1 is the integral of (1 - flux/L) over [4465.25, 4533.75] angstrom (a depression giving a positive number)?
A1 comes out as 0.7 angstrom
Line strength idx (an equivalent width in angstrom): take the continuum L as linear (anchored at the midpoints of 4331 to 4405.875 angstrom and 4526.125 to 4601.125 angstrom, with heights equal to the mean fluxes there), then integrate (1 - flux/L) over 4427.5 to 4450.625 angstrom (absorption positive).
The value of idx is -1.7 angstrom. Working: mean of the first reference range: 7.17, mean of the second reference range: 9.09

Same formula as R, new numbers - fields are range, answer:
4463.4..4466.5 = 8.11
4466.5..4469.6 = 7.94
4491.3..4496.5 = 8.28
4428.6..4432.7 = 8.02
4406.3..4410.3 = 6.64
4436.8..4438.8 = 8.32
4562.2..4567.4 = 9.55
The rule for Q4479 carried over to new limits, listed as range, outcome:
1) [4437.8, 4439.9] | 9.01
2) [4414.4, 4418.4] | 7.54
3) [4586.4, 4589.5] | 9.52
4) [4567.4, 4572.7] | 9.24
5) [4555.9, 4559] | 10.2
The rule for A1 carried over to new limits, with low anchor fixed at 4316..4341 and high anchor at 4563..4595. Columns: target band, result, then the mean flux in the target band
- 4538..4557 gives 0.4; 8.79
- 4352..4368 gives -0.8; 7.79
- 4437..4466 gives -0.7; 8.36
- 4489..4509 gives -0.6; 8.81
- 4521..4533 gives 0.5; 8.45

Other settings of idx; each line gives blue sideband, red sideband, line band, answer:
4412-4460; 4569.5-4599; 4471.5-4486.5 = -0.3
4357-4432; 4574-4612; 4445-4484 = -1.0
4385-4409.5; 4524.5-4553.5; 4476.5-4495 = -1.0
